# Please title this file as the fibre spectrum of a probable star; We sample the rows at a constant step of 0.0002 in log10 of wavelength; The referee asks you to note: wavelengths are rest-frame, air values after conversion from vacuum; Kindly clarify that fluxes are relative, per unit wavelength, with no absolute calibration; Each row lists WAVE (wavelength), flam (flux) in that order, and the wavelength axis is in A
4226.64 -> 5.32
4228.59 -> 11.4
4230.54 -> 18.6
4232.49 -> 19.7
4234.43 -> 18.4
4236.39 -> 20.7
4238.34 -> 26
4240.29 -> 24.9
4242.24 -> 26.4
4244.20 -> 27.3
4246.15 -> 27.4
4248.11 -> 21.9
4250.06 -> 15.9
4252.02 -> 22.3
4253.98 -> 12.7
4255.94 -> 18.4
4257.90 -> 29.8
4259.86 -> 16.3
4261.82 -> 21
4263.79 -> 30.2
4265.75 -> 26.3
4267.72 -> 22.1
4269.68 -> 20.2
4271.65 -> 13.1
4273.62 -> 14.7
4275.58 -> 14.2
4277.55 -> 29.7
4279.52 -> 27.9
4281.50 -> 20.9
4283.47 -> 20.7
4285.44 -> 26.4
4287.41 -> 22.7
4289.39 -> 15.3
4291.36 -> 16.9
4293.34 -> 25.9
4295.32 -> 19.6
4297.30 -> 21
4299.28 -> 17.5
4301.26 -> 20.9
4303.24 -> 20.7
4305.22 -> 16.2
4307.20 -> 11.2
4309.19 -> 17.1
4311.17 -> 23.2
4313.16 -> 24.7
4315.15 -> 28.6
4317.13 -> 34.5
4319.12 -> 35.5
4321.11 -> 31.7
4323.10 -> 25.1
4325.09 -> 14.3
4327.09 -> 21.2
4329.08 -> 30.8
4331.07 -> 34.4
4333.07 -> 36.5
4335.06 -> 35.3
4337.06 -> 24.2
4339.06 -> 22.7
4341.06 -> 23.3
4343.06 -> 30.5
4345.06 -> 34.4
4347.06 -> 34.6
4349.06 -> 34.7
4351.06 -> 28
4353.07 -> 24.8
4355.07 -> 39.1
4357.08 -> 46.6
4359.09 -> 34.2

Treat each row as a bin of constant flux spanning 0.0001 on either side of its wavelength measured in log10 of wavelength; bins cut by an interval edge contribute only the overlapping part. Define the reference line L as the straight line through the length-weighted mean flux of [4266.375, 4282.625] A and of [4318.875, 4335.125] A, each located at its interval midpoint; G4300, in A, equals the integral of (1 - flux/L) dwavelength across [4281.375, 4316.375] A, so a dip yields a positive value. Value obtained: 5.3 A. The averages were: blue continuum 20.5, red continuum 28.8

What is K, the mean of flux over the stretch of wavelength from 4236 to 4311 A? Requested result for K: 21.1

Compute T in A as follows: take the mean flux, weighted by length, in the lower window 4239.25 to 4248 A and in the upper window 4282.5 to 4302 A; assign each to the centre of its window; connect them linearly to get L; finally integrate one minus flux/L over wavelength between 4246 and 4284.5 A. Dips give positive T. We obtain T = 3.9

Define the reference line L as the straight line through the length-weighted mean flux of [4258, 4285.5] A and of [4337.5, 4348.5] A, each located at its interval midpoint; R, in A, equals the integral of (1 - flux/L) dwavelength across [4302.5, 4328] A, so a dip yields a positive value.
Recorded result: 2.8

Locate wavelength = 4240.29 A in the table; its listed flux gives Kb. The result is 24.9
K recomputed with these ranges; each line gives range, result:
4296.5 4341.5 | 24.9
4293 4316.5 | 20.6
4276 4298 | 22.3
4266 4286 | 21.1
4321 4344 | 27.3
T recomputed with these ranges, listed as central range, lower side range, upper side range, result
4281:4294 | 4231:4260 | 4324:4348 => 2.0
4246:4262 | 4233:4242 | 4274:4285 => 1.6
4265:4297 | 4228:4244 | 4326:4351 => 5.3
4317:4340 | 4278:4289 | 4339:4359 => 0.7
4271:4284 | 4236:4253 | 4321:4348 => 2.6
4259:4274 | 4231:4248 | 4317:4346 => 2.6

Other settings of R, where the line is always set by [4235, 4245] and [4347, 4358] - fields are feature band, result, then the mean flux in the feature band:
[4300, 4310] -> 4.3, 17.2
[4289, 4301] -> 4.0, 19.7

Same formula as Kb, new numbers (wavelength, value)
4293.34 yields 25.9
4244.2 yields 27.3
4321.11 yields 31.7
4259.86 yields 16.3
